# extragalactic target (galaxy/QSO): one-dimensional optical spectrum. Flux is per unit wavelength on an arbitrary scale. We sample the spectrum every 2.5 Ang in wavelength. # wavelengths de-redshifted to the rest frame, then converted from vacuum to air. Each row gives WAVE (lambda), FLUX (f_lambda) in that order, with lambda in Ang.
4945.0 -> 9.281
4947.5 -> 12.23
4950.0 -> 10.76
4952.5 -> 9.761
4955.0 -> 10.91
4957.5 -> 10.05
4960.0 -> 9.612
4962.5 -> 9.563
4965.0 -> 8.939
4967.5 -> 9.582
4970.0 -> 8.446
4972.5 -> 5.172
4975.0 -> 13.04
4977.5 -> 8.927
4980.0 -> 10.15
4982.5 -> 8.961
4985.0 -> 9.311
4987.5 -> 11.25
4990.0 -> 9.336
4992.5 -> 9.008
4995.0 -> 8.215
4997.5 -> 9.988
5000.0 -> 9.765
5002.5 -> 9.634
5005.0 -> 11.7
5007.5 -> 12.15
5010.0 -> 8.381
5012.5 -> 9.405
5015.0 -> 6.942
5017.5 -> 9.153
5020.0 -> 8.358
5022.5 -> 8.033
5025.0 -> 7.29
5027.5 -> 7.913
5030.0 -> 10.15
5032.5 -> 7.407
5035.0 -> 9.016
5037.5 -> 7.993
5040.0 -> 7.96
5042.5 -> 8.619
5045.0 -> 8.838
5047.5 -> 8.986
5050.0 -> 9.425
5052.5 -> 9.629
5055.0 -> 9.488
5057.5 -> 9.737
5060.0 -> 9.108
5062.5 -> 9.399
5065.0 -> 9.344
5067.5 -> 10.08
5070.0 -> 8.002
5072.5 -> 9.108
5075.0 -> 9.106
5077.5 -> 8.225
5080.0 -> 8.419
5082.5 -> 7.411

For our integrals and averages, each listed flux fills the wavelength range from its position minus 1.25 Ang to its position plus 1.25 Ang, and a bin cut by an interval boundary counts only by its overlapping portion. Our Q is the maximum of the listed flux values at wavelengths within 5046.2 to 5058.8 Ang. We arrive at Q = 9.737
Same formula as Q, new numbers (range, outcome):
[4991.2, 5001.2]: 9.988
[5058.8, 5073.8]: 10.08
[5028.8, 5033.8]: 10.15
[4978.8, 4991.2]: 11.25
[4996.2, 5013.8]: 12.15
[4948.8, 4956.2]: 10.91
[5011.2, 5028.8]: 9.405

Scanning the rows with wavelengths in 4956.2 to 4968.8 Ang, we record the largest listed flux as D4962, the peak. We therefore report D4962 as 10.05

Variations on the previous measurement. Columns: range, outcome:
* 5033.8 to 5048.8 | 9.016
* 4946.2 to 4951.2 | 12.23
